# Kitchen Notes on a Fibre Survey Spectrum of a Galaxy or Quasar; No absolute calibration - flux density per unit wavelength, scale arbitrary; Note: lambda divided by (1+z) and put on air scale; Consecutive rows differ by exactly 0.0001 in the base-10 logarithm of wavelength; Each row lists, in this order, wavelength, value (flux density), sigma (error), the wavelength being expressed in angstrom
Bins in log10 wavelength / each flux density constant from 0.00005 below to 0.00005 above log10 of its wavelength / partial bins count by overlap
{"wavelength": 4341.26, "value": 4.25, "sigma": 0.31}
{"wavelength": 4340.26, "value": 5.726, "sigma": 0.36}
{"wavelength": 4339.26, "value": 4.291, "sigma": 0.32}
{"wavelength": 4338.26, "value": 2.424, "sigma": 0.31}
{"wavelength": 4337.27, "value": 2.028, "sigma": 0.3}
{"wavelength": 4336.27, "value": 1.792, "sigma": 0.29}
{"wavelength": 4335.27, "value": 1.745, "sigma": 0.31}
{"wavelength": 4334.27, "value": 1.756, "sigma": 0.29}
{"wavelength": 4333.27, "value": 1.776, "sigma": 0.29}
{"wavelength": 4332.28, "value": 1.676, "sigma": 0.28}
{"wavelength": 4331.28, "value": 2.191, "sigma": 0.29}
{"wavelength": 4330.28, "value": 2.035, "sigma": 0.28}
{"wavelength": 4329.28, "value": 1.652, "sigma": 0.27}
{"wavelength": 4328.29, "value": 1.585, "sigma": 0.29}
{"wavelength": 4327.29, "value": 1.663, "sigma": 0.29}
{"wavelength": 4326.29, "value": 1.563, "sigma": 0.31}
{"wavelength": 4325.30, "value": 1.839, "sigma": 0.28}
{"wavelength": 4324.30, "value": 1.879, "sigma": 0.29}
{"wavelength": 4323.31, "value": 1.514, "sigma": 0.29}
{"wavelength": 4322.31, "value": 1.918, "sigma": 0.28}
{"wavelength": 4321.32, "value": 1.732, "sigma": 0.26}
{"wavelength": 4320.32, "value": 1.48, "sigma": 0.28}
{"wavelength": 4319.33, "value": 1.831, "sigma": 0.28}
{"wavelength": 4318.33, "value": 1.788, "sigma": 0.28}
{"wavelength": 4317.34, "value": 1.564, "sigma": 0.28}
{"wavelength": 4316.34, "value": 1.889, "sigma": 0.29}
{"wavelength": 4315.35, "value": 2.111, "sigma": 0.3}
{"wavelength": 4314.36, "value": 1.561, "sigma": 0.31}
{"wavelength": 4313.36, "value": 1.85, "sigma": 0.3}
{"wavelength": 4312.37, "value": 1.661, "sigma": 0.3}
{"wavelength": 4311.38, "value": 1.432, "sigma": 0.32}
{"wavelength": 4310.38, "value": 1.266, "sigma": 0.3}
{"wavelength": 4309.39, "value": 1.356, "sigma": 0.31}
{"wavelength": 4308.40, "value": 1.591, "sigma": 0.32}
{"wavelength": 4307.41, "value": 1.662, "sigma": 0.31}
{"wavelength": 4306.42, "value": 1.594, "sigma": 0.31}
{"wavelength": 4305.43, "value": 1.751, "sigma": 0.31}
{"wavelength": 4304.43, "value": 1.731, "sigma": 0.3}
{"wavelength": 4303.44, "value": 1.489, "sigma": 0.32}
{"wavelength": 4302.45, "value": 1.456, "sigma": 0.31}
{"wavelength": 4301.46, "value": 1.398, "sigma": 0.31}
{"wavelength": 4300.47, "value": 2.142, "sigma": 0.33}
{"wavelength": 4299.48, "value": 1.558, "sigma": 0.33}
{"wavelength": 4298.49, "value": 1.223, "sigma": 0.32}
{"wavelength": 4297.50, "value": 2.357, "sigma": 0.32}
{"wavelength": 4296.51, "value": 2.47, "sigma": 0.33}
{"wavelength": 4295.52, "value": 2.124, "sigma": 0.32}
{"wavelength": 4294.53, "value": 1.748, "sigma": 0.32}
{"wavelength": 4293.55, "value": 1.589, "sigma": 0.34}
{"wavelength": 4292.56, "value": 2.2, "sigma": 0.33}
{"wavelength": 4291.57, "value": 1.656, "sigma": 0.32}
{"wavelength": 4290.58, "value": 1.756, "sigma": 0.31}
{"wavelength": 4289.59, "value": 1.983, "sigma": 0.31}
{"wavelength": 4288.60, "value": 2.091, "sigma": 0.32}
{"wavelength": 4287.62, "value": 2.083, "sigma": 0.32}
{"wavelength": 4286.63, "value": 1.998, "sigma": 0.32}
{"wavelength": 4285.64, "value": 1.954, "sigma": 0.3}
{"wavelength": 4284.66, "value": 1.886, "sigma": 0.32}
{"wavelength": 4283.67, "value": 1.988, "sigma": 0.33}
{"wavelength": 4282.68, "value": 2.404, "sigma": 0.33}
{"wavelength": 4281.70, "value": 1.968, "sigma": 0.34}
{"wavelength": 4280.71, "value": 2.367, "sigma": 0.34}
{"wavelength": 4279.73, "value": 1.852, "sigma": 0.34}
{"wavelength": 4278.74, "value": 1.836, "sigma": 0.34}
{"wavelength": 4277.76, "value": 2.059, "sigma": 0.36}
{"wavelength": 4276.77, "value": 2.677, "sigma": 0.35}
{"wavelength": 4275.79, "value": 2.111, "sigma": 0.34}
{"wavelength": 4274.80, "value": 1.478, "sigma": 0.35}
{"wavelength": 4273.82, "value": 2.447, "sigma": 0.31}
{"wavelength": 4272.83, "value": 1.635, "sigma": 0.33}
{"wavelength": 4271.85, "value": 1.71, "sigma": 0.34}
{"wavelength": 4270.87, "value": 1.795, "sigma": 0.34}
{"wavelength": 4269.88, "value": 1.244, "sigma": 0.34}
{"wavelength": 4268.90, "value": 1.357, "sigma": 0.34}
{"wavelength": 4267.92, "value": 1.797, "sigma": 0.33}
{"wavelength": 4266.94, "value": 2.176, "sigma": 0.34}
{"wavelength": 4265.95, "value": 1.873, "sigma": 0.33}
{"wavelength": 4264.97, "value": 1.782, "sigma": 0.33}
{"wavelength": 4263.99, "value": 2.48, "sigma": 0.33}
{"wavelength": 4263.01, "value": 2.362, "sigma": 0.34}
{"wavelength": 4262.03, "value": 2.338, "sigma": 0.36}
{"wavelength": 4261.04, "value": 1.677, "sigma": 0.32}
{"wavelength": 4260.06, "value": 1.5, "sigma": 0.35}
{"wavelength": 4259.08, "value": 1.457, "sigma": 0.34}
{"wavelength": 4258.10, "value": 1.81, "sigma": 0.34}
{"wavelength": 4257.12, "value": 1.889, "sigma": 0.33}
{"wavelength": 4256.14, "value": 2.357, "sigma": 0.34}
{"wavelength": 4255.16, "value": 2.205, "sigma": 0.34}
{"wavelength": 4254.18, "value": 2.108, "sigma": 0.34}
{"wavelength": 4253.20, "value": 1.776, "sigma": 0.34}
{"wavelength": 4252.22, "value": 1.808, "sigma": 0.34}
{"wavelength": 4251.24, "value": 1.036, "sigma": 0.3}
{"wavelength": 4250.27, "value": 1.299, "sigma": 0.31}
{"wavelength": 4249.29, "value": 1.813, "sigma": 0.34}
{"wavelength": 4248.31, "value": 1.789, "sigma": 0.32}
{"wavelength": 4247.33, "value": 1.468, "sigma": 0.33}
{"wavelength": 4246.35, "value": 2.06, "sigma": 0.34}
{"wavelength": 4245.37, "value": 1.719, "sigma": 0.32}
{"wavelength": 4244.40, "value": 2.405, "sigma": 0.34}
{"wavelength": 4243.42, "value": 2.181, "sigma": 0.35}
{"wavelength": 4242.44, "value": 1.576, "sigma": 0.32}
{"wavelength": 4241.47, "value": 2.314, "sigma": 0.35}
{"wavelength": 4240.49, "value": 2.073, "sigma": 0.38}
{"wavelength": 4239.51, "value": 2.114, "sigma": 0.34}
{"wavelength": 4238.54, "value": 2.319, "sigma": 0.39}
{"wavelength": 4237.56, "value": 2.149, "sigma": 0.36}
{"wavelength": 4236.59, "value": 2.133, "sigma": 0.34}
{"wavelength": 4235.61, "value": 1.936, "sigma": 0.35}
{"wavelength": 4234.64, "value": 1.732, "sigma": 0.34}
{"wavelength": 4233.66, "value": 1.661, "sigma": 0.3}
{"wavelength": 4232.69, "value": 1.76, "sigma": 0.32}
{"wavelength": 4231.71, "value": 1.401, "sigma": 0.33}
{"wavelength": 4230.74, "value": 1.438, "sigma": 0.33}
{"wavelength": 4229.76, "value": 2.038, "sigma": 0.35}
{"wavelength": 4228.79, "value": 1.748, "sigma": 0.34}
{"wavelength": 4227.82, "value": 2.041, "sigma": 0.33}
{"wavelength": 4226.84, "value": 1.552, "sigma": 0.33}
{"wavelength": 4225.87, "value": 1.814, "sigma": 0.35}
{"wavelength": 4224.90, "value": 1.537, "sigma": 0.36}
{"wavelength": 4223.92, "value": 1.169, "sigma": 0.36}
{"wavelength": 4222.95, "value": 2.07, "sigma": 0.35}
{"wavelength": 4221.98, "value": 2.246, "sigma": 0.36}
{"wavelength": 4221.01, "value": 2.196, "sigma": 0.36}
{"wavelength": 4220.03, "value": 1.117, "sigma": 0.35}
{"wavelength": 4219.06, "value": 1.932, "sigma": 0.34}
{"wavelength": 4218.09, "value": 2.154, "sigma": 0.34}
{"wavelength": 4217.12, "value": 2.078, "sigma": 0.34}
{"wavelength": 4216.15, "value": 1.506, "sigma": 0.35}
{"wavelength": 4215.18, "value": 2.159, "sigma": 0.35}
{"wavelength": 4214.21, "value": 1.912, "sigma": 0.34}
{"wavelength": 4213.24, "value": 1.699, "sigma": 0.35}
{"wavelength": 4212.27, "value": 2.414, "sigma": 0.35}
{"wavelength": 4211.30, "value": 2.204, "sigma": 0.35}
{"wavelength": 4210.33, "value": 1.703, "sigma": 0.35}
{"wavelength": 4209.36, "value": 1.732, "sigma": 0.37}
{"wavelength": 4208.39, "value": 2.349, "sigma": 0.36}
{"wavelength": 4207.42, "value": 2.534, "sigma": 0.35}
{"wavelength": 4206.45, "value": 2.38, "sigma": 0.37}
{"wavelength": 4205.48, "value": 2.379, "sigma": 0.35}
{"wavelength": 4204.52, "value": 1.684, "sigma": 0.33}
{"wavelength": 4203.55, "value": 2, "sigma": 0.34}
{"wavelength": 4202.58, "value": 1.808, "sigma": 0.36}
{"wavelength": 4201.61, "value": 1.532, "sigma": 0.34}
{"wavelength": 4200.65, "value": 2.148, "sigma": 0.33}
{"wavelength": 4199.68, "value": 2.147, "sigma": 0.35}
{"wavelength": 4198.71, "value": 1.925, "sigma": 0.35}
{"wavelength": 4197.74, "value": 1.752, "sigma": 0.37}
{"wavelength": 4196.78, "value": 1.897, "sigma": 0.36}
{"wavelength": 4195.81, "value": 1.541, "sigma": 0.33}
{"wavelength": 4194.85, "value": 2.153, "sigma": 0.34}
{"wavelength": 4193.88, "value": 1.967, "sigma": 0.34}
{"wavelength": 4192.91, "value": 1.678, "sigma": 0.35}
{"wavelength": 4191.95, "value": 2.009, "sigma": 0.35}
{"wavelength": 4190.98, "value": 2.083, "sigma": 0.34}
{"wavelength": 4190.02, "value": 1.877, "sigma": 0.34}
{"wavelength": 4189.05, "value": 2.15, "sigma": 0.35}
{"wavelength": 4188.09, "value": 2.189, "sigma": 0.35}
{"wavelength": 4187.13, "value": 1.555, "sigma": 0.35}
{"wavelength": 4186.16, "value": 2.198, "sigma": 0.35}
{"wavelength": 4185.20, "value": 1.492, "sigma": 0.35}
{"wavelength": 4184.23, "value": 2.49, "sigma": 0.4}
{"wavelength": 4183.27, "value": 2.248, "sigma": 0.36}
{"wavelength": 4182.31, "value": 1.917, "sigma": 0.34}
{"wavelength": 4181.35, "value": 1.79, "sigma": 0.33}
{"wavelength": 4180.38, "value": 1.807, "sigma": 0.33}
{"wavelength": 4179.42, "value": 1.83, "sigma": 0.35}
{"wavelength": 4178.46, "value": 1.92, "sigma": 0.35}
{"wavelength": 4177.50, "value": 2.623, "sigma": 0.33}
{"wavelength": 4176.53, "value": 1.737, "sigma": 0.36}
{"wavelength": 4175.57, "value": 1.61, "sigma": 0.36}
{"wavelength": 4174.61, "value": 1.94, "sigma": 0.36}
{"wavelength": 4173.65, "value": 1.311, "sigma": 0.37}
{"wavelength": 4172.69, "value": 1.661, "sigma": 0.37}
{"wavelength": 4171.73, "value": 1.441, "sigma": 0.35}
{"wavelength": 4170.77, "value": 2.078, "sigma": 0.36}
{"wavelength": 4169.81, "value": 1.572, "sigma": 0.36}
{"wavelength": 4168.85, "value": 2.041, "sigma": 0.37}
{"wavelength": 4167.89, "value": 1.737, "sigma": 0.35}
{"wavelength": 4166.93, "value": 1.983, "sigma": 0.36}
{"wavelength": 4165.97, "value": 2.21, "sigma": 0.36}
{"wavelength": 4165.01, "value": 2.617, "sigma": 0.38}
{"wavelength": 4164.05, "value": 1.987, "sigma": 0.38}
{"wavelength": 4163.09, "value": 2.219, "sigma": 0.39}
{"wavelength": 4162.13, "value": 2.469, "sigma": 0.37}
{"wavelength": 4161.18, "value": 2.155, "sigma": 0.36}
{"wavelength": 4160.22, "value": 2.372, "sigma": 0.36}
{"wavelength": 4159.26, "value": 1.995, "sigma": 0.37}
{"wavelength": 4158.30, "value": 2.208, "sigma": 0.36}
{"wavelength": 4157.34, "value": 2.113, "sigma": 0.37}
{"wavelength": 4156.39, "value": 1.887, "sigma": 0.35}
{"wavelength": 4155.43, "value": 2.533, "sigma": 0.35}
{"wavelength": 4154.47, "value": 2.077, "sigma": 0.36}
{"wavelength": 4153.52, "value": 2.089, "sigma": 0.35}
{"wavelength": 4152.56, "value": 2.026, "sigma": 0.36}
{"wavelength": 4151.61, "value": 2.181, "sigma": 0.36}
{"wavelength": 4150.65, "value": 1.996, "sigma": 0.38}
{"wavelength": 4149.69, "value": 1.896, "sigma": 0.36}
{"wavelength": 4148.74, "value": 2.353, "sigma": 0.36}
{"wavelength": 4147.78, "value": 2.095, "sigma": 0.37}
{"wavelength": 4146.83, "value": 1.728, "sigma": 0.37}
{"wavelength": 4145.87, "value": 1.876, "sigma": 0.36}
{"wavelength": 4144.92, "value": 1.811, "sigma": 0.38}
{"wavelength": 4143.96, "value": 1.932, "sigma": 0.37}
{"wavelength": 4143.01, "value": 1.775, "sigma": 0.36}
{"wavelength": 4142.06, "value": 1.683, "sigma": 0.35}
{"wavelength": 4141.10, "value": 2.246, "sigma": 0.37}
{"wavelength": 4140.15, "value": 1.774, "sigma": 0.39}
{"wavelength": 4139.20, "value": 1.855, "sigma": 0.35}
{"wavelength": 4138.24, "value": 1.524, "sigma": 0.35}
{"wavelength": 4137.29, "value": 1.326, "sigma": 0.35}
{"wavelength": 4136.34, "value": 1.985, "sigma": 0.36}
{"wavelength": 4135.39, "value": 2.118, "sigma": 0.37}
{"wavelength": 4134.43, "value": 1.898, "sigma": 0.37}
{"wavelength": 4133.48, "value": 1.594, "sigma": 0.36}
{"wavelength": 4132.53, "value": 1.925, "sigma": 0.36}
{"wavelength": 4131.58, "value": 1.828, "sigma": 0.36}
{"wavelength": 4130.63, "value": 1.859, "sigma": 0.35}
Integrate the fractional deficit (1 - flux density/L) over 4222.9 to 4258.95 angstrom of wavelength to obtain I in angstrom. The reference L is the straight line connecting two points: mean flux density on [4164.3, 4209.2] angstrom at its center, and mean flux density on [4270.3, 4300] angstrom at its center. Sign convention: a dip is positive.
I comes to 2.23 angstrom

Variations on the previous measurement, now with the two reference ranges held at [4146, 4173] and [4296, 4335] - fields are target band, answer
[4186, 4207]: 0.3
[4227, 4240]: 0.2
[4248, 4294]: -2.3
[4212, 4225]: 0.4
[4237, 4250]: -0.8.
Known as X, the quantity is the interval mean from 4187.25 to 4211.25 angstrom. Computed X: 1.98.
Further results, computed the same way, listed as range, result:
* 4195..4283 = 1.91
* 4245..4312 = 1.84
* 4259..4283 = 1.94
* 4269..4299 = 1.95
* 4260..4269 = 1.98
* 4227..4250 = 1.9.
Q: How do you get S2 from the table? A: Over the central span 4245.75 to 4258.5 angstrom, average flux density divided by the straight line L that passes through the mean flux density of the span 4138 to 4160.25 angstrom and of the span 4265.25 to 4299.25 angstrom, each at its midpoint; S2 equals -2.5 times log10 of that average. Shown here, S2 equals 0.09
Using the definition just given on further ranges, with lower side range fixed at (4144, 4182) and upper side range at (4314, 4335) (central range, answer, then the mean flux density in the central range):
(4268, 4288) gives -0.063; 1.94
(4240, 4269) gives -0.014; 1.89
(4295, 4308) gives 0.020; 1.76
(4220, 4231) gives 0.076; 1.78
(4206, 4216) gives -0.086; 2.09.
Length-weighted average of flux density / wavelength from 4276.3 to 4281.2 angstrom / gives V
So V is 2.16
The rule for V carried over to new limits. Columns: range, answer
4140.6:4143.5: 1.9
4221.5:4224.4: 1.83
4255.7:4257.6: 2.12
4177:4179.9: 2.12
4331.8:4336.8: 1.75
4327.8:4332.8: 1.83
